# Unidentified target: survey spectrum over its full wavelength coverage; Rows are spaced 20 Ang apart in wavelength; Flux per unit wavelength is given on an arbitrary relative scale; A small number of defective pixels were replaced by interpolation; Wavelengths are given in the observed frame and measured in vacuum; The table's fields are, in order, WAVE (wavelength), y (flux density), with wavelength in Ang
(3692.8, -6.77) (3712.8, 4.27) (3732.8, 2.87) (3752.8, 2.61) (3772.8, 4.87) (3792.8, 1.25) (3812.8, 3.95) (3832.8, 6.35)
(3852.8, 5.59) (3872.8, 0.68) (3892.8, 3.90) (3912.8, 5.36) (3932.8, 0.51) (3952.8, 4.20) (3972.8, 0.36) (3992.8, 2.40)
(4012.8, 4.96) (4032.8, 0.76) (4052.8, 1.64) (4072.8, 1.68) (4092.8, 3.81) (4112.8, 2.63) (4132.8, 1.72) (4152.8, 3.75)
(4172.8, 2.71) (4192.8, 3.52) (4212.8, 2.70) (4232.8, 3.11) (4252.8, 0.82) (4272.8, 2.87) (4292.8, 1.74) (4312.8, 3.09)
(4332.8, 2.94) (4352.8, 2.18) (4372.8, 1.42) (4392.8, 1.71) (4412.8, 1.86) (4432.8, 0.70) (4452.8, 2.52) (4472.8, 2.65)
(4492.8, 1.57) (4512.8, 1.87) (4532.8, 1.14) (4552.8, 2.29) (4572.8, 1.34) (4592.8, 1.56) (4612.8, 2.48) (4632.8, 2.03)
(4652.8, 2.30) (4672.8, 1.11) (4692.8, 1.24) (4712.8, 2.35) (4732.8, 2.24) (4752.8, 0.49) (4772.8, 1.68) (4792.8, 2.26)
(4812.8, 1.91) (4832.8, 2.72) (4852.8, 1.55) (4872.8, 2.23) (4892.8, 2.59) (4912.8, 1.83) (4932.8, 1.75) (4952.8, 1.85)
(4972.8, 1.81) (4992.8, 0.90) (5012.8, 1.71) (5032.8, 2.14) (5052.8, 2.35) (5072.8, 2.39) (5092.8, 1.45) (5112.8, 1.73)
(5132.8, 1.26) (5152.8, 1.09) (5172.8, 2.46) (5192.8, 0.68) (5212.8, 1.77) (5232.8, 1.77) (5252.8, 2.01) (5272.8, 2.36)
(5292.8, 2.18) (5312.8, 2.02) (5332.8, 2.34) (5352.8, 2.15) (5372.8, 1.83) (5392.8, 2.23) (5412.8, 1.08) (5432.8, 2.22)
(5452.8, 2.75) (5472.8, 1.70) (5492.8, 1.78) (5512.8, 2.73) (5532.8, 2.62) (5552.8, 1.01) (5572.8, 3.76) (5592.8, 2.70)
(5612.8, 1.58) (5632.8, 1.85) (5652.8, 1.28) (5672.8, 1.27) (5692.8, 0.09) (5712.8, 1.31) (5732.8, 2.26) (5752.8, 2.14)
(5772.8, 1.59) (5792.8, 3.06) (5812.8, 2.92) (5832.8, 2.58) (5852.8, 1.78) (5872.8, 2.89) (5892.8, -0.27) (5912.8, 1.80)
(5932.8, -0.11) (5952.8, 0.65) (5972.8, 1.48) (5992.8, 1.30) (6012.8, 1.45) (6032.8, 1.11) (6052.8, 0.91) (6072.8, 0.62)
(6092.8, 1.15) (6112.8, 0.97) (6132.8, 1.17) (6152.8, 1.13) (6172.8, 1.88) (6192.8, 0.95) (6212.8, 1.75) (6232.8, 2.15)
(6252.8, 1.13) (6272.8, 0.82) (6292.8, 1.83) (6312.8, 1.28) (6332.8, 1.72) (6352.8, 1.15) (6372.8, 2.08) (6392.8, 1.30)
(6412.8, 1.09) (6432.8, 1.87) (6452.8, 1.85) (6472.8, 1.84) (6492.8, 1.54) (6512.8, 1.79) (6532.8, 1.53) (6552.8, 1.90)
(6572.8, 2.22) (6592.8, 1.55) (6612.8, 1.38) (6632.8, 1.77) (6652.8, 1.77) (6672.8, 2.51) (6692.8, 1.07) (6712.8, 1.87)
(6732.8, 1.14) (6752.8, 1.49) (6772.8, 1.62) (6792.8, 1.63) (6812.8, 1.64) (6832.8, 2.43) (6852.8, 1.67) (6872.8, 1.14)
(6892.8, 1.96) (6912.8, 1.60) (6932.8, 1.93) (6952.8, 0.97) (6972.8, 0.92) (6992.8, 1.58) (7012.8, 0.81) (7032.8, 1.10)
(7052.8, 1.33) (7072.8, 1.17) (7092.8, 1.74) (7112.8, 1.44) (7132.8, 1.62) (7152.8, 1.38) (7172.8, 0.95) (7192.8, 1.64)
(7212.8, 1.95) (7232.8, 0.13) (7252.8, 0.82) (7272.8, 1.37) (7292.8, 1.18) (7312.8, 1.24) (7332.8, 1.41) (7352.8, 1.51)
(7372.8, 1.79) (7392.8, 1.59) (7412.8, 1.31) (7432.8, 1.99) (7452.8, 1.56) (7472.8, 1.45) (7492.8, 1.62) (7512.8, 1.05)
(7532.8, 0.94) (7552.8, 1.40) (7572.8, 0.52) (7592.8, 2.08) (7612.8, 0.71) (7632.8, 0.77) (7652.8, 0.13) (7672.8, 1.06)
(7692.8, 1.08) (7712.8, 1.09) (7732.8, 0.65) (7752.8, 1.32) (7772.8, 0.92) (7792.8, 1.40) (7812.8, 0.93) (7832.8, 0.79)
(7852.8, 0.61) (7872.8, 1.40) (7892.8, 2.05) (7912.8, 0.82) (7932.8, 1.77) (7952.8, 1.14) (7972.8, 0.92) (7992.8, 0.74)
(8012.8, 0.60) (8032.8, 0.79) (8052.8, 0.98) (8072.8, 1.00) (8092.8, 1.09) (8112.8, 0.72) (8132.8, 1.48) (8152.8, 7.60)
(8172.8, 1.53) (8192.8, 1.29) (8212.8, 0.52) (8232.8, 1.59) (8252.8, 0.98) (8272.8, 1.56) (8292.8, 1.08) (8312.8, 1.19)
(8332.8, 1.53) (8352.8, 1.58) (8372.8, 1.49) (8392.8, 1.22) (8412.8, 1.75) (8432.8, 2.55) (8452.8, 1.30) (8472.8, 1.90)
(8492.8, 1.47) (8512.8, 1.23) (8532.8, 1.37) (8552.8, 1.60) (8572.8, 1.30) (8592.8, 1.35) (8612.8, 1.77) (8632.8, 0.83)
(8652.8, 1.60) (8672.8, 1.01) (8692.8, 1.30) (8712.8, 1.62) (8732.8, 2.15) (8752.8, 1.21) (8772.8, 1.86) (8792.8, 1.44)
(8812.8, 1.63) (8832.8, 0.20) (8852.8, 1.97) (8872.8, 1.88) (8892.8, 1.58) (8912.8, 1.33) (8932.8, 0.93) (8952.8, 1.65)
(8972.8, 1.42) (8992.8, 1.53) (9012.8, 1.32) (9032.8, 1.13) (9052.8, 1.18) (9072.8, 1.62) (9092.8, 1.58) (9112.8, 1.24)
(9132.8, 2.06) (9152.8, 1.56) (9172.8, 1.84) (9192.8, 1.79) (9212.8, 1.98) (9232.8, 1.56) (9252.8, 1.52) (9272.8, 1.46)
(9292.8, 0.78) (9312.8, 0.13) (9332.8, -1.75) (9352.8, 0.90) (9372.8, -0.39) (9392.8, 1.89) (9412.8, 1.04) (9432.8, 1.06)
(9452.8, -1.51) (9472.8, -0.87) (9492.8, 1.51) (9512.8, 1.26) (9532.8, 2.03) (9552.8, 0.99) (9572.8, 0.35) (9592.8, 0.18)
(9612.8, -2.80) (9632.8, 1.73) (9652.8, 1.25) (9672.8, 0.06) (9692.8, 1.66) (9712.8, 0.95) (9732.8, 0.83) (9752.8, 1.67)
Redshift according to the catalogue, 1.19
